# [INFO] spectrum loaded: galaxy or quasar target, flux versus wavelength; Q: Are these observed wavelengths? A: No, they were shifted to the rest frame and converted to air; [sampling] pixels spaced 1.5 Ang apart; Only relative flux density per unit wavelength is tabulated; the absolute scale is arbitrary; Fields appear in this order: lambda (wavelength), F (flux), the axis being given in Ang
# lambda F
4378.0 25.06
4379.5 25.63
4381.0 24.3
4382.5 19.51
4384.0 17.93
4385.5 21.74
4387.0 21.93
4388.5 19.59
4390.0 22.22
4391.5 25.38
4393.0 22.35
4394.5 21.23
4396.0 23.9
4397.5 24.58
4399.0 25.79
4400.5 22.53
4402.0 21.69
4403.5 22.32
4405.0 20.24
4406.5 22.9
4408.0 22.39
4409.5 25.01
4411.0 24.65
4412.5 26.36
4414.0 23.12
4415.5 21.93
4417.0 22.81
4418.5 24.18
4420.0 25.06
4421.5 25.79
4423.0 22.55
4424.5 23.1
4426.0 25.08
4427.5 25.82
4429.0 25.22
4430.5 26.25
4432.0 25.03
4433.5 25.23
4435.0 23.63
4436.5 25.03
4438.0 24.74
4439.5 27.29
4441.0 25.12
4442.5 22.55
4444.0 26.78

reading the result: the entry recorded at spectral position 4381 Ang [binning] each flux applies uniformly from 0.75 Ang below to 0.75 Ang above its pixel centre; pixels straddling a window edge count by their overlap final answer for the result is 24.3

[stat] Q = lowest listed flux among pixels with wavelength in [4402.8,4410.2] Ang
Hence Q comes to 20.24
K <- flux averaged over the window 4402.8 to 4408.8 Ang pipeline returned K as 22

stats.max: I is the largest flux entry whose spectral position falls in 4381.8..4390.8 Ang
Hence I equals 22.22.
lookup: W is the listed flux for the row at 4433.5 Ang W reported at 25.23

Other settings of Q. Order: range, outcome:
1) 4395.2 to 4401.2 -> 22.53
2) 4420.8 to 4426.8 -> 22.55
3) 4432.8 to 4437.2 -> 23.63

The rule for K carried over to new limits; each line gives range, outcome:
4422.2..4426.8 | 23.6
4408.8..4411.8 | 24.9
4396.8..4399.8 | 25.2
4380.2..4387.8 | 21.1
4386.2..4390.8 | 21.3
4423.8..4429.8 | 24.8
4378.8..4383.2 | 23.2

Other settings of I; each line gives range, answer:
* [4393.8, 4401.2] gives 25.79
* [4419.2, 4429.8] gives 25.82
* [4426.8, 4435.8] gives 26.25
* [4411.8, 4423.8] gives 26.36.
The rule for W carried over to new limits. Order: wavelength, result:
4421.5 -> 25.79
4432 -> 25.03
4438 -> 24.74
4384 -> 17.93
